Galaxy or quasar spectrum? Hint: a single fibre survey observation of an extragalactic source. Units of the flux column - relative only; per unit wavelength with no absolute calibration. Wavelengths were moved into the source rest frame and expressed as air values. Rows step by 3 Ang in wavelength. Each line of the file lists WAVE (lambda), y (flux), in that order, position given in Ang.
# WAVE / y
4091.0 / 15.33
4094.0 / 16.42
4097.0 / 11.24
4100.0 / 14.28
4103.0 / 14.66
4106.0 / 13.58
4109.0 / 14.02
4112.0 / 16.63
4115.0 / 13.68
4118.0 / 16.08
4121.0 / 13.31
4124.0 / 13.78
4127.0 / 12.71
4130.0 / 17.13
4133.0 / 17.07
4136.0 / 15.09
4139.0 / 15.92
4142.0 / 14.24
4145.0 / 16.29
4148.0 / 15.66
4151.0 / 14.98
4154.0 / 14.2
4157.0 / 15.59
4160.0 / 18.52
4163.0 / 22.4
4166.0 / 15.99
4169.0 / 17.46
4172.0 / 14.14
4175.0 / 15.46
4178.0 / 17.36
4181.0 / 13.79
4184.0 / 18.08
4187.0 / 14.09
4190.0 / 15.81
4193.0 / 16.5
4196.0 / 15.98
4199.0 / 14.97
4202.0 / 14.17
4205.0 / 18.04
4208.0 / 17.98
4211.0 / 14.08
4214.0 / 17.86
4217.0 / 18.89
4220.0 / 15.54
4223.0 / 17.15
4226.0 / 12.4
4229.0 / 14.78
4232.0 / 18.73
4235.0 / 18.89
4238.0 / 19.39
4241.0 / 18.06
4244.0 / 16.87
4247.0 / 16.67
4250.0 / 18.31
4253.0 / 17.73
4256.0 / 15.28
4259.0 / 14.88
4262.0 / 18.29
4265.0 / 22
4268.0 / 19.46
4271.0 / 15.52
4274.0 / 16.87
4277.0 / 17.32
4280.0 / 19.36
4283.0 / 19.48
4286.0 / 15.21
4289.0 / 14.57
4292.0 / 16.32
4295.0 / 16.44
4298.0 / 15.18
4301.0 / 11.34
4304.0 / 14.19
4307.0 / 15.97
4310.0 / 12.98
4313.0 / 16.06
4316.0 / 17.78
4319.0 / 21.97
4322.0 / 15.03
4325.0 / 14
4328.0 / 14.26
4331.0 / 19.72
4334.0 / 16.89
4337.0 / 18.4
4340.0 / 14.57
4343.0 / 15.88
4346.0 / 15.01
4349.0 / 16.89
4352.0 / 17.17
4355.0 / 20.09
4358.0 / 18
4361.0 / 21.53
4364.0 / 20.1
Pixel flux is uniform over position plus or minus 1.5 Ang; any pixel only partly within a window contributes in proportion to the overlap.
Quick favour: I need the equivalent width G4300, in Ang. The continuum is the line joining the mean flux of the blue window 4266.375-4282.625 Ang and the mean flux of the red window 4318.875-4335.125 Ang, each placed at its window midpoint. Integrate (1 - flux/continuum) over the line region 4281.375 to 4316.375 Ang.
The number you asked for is 3.8 Ang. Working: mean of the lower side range 17.9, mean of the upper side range 16.6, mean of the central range 15.4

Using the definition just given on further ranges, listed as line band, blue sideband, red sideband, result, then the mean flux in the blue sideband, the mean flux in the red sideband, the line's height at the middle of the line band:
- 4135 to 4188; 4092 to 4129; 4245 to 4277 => -2.6 Ang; 14.3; 17.5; 15.3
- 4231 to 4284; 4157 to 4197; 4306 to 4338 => -4.3 Ang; 16.6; 16.6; 16.6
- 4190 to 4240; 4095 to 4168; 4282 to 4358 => -2.7 Ang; 15.3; 16.2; 15.7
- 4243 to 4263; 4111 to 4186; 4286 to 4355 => -1.1 Ang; 15.8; 16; 15.9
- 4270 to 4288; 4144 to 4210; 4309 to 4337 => -0.8 Ang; 16.2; 16.7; 16.5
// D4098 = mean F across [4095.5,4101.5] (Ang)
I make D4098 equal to 12.8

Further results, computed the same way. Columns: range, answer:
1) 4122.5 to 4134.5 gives 15.2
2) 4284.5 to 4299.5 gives 15.5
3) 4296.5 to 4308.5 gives 14.2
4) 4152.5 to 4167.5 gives 17.3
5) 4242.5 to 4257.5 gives 17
